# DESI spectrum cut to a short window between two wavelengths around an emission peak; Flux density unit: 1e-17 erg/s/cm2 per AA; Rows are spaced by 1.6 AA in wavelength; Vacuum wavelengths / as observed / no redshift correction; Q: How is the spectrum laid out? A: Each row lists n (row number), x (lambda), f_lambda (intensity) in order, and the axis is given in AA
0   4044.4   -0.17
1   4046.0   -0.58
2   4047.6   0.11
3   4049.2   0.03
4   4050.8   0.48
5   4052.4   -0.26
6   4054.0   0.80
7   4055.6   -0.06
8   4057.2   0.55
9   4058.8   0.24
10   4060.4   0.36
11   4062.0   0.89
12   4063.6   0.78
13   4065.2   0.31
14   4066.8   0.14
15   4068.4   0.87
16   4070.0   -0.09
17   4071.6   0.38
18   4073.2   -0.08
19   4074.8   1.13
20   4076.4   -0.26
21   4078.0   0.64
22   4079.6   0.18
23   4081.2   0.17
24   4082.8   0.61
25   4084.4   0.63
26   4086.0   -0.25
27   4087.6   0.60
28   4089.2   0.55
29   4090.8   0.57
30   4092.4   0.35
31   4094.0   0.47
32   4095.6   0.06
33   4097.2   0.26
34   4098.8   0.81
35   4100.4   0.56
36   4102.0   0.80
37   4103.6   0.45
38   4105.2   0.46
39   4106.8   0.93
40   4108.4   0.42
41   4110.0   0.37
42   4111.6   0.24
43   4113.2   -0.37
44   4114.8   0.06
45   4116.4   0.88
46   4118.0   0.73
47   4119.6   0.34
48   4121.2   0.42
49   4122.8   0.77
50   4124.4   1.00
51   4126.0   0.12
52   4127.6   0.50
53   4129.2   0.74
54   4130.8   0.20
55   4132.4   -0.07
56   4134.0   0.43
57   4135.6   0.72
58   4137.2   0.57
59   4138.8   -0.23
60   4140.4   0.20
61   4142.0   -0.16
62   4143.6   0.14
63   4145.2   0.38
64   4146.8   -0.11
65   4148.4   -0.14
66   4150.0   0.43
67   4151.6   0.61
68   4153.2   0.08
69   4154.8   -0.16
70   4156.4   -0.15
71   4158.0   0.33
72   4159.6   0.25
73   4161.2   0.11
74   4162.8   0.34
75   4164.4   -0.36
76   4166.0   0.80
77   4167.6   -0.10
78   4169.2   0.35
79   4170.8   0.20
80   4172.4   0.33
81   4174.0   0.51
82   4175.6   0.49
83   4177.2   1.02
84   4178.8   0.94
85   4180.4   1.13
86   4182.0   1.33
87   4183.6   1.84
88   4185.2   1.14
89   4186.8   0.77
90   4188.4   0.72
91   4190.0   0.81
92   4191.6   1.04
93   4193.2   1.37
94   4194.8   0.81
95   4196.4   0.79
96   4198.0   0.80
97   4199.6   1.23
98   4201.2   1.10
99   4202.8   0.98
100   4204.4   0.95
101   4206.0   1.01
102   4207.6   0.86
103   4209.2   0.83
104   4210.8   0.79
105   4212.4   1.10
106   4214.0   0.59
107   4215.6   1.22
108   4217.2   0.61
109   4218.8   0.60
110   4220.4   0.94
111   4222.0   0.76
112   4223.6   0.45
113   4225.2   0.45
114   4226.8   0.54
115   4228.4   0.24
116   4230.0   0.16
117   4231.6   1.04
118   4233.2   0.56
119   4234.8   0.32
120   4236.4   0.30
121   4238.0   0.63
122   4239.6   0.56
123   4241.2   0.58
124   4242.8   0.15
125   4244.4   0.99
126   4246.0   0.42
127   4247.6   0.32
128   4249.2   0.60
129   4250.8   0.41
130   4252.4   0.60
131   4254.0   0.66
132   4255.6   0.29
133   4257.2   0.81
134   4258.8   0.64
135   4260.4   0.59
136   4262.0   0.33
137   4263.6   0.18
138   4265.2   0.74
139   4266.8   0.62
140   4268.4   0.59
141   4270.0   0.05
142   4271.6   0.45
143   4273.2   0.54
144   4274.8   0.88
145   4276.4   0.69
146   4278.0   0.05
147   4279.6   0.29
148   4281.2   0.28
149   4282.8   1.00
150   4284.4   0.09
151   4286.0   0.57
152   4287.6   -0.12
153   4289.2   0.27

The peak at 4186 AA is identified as C IV 1549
